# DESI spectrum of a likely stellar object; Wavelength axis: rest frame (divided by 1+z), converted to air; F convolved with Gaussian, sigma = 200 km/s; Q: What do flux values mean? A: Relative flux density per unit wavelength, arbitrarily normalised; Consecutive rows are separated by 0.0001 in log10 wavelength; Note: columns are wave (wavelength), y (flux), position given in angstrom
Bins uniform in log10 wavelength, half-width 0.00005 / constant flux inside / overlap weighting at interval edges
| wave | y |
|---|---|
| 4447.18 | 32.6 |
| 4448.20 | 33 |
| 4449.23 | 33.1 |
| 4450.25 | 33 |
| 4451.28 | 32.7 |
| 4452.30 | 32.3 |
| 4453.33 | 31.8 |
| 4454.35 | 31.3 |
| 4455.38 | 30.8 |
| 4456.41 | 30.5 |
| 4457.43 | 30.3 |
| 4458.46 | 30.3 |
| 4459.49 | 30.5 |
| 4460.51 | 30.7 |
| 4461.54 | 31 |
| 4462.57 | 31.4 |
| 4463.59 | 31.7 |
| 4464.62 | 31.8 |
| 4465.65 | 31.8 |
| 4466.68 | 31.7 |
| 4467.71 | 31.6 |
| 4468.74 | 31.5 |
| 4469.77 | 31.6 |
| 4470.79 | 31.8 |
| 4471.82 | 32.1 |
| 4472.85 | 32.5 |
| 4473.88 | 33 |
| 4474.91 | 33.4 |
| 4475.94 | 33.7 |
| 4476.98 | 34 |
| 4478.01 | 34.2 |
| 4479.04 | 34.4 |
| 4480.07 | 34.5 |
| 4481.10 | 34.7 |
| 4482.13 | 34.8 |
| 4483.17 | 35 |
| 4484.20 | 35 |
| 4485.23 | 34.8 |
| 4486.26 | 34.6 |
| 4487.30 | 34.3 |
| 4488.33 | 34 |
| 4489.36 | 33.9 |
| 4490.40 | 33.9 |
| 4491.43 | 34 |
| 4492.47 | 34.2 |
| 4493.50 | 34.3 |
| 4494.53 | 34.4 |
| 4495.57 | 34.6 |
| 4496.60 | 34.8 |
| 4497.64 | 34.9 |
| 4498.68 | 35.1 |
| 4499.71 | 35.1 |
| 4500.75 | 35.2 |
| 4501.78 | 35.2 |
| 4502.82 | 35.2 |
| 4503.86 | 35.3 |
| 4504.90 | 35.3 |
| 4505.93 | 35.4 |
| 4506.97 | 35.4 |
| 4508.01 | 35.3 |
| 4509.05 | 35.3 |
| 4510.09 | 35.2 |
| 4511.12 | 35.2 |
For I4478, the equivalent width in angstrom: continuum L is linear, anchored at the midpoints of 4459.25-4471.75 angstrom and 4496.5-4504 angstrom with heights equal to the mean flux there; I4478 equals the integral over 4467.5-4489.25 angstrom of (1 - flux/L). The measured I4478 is -0.53 angstrom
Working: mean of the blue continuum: 31.5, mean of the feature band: 33.6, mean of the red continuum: 35.1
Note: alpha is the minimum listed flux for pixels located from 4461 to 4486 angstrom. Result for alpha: 31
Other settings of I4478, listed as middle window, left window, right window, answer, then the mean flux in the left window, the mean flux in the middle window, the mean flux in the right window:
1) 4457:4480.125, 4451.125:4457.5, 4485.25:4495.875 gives 0.3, 31.4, 32.1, 34.2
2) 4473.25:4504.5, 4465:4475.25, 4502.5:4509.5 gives -0.7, 32.1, 34.5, 35.3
